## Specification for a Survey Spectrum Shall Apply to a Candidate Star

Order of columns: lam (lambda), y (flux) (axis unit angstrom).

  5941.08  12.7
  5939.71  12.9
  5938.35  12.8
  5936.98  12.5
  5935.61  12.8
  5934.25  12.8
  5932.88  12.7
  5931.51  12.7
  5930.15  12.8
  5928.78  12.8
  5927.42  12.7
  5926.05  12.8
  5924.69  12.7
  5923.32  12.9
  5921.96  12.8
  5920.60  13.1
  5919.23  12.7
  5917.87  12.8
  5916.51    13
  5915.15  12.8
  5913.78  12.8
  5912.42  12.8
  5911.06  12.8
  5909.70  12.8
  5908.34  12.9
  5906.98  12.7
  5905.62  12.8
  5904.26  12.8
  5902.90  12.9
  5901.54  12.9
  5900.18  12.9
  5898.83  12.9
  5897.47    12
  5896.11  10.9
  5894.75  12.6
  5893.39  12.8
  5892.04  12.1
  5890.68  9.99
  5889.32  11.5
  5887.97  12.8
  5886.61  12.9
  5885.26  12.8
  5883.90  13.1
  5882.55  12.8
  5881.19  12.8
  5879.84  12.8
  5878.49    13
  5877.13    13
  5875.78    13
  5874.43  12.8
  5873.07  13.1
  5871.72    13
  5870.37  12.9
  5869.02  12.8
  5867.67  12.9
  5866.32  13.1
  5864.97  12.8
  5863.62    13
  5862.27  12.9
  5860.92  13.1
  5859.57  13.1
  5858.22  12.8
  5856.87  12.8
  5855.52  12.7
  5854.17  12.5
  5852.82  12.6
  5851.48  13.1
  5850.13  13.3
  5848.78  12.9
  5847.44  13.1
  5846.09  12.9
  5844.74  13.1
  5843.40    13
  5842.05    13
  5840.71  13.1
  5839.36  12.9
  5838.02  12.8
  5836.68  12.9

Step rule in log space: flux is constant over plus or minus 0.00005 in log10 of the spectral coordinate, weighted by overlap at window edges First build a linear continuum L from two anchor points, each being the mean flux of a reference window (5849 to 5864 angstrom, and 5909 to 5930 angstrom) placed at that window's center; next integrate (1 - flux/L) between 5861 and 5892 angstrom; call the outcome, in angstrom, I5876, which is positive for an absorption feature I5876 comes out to 0.4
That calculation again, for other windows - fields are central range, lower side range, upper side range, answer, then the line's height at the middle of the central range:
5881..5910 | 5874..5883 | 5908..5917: 0.9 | 12.9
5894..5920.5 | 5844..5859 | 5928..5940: 0.2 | 12.8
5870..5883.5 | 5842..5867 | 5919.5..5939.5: 0.0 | 12.9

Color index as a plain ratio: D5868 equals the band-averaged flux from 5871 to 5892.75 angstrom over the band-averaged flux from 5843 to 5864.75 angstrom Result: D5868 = 0.97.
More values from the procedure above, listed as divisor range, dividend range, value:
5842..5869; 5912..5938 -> 0.99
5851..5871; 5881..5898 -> 0.95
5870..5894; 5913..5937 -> 1.01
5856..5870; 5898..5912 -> 0.99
